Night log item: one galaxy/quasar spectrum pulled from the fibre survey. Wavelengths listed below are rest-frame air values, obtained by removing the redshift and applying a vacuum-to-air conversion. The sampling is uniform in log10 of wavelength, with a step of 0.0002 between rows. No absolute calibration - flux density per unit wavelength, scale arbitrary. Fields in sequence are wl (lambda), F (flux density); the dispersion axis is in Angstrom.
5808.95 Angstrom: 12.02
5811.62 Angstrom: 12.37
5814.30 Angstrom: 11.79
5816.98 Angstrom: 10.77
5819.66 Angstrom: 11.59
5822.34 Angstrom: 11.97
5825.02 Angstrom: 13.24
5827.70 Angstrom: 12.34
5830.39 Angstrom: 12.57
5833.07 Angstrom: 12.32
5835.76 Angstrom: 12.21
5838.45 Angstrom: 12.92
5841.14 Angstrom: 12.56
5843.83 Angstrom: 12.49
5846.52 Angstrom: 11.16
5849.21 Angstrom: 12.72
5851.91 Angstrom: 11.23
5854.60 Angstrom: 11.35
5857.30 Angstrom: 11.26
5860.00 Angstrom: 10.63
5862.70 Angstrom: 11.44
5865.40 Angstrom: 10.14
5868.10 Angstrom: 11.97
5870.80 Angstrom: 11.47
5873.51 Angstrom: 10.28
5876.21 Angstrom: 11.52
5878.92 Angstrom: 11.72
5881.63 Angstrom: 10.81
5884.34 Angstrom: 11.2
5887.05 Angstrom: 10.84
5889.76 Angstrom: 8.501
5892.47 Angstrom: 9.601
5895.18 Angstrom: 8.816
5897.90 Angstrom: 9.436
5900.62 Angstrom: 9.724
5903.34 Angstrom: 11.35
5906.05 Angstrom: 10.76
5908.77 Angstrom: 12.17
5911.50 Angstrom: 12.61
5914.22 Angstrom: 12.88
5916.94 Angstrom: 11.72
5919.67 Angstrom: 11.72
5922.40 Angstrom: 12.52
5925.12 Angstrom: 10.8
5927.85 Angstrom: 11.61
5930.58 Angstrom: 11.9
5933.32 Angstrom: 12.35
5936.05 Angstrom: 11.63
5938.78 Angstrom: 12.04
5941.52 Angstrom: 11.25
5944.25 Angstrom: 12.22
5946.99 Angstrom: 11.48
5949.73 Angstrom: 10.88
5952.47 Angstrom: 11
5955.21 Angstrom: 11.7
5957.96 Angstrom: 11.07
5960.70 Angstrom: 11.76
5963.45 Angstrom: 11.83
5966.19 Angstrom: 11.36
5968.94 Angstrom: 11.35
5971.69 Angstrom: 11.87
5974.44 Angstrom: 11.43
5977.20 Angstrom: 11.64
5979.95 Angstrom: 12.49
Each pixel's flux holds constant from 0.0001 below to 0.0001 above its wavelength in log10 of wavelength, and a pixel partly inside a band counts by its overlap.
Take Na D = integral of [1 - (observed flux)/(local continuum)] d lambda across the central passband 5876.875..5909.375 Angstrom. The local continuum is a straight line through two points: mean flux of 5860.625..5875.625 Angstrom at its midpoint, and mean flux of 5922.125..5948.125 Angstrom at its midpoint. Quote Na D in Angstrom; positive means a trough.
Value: 2.66 Angstrom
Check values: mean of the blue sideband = 11.1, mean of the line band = 10.4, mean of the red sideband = 11.8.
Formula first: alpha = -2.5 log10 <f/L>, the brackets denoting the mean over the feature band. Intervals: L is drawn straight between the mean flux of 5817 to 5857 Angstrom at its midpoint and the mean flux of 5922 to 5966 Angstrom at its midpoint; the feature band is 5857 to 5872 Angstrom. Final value 0.08 mag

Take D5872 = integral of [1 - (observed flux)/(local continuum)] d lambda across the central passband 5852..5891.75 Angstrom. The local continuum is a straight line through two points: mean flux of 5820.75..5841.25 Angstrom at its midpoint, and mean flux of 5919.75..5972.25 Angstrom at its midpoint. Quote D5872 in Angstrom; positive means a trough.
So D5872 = 4.1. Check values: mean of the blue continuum 12.5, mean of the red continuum 11.6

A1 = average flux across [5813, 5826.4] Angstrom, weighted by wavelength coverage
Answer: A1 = 11.9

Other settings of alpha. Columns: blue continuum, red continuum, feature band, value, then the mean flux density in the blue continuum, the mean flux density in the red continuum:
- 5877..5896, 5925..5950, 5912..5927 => -0.07 mag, 10.3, 11.7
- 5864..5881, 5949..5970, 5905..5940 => -0.06 mag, 11.2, 11.4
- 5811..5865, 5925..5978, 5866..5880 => 0.05 mag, 11.9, 11.6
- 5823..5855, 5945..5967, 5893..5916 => 0.08 mag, 12.3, 11.4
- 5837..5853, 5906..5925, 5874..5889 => 0.10 mag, 12.2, 12.1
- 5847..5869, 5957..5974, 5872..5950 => 0.02 mag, 11.3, 11.5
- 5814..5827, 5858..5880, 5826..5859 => -0.05 mag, 11.9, 11.1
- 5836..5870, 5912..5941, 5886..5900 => 0.24 mag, 11.7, 11.9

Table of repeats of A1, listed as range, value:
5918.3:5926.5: 11.7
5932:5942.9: 11.8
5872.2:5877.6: 10.9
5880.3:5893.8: 10.2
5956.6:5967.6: 11.5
